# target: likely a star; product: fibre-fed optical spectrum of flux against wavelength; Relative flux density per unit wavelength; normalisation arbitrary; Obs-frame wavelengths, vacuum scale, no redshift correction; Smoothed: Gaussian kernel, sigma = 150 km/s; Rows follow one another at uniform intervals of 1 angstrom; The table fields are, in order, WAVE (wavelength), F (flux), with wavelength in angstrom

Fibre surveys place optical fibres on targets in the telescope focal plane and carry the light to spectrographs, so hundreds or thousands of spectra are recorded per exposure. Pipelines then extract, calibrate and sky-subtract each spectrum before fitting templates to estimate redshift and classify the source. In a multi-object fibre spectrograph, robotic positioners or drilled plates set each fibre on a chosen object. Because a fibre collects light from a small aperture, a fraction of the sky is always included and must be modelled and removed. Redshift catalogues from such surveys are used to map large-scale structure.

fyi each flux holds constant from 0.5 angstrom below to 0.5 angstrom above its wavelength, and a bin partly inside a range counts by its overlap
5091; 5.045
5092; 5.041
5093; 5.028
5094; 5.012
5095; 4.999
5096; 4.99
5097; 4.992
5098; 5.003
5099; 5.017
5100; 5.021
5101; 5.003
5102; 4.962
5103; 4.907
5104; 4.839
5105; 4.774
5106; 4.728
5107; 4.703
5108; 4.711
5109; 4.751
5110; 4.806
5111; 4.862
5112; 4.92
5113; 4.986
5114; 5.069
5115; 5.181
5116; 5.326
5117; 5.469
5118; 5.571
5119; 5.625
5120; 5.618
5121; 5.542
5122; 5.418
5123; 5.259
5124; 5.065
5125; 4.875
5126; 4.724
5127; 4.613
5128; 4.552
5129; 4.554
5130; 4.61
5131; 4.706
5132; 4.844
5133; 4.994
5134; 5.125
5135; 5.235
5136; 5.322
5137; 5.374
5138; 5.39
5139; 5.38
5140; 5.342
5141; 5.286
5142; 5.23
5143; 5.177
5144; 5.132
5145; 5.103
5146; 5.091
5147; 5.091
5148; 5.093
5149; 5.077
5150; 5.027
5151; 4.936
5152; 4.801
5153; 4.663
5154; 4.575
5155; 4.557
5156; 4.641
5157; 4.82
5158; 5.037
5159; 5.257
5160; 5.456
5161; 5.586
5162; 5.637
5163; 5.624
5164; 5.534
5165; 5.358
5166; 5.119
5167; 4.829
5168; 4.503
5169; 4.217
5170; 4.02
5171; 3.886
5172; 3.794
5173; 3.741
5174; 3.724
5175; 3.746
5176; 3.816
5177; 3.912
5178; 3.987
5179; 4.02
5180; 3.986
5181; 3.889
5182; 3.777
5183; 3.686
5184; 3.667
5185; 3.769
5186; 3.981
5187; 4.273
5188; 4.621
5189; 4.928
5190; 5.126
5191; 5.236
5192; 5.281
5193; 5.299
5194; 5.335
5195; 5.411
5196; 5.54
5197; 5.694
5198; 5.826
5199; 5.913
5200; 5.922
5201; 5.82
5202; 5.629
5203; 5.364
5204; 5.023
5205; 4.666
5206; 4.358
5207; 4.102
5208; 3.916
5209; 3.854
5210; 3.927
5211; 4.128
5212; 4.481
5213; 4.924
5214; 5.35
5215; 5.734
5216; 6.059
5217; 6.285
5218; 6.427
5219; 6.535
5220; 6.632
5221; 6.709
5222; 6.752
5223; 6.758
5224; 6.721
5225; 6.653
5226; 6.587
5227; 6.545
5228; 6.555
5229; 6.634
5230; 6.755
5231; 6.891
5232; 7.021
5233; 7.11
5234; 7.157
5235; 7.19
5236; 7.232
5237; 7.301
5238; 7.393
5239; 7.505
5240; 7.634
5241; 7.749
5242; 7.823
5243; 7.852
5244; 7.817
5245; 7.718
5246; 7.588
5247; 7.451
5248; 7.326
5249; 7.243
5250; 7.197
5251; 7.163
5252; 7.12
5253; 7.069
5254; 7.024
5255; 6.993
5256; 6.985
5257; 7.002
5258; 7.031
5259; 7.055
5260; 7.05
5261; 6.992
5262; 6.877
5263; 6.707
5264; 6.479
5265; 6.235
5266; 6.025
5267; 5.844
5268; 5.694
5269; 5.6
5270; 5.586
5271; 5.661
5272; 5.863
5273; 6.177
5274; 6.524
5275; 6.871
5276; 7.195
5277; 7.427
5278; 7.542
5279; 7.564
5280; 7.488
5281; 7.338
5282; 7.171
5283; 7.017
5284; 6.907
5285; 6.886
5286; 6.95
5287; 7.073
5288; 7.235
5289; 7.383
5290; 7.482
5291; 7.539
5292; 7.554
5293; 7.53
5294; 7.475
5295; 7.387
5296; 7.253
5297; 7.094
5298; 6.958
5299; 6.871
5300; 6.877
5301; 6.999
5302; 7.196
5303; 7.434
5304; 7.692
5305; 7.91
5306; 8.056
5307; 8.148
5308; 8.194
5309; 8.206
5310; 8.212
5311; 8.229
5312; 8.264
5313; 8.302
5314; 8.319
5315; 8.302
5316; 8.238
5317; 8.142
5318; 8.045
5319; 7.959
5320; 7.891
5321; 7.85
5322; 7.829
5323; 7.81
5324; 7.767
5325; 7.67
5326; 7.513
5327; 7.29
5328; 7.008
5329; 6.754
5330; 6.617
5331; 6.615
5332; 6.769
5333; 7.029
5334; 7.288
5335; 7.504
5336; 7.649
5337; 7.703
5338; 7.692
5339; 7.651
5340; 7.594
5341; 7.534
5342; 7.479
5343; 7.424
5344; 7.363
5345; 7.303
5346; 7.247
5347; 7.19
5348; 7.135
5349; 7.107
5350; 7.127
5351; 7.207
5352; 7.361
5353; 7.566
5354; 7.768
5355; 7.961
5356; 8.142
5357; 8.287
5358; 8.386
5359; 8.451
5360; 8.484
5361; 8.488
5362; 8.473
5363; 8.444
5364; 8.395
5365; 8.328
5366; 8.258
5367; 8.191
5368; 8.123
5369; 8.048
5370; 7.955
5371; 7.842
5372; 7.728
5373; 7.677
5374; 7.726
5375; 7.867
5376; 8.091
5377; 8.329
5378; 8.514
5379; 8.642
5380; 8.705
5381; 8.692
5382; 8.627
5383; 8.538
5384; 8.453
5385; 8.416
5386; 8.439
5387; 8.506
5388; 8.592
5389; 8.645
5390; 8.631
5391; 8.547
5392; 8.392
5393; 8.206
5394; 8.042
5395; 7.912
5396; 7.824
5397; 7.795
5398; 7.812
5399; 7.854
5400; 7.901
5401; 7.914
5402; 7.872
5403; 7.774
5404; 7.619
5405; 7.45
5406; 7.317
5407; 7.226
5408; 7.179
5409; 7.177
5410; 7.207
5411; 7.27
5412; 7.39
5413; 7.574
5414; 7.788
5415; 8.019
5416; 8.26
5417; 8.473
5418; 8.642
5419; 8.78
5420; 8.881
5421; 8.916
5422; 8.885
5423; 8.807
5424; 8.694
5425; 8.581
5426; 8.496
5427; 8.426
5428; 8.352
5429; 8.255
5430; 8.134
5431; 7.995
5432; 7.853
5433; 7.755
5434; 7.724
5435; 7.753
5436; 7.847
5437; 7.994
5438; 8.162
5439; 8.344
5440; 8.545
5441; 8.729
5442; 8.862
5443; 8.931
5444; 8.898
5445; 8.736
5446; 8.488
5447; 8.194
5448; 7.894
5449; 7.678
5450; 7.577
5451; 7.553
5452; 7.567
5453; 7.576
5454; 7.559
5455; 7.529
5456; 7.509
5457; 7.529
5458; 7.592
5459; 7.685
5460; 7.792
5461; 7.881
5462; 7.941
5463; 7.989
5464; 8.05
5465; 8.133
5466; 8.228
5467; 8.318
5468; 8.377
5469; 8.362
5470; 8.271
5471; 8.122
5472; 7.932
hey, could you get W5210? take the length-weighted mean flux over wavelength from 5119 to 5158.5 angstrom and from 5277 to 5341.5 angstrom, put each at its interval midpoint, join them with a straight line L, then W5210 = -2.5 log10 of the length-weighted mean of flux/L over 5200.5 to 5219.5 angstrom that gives 0.194 mag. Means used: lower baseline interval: 5.03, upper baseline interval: 7.52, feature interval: 5.08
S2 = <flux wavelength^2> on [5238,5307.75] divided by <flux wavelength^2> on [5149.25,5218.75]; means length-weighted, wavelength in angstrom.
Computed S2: 1.53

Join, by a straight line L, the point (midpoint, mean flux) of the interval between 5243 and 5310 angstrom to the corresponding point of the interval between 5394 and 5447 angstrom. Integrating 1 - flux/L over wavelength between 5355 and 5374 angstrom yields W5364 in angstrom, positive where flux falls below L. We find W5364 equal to -1.2 angstrom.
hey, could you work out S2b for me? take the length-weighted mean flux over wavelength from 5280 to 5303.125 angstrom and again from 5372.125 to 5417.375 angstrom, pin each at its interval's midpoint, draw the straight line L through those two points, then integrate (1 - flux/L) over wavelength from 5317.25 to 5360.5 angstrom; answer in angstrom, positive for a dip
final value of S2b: 0.2 angstrom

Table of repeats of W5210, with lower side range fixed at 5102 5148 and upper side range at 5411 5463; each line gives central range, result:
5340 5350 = -0.01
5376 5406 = -0.07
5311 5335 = -0.09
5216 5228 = -0.10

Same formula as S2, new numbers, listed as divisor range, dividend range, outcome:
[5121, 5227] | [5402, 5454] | 1.77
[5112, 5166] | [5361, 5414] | 1.73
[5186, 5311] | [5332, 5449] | 1.29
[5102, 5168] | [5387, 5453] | 1.78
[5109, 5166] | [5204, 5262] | 1.33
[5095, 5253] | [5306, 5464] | 1.60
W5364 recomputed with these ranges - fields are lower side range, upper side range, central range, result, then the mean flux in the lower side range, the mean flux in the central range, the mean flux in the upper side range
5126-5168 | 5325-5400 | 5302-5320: -2.2 angstrom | 5.06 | 8.07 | 7.88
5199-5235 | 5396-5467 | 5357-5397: -4.5 angstrom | 5.85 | 8.29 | 8.01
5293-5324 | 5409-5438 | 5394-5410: 0.9 angstrom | 7.77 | 7.64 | 8.15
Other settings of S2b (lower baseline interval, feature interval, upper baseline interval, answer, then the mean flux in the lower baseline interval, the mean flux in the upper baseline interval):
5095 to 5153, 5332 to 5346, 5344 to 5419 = 0.1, 5.05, 7.98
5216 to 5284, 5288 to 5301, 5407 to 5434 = -0.1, 6.91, 8.12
